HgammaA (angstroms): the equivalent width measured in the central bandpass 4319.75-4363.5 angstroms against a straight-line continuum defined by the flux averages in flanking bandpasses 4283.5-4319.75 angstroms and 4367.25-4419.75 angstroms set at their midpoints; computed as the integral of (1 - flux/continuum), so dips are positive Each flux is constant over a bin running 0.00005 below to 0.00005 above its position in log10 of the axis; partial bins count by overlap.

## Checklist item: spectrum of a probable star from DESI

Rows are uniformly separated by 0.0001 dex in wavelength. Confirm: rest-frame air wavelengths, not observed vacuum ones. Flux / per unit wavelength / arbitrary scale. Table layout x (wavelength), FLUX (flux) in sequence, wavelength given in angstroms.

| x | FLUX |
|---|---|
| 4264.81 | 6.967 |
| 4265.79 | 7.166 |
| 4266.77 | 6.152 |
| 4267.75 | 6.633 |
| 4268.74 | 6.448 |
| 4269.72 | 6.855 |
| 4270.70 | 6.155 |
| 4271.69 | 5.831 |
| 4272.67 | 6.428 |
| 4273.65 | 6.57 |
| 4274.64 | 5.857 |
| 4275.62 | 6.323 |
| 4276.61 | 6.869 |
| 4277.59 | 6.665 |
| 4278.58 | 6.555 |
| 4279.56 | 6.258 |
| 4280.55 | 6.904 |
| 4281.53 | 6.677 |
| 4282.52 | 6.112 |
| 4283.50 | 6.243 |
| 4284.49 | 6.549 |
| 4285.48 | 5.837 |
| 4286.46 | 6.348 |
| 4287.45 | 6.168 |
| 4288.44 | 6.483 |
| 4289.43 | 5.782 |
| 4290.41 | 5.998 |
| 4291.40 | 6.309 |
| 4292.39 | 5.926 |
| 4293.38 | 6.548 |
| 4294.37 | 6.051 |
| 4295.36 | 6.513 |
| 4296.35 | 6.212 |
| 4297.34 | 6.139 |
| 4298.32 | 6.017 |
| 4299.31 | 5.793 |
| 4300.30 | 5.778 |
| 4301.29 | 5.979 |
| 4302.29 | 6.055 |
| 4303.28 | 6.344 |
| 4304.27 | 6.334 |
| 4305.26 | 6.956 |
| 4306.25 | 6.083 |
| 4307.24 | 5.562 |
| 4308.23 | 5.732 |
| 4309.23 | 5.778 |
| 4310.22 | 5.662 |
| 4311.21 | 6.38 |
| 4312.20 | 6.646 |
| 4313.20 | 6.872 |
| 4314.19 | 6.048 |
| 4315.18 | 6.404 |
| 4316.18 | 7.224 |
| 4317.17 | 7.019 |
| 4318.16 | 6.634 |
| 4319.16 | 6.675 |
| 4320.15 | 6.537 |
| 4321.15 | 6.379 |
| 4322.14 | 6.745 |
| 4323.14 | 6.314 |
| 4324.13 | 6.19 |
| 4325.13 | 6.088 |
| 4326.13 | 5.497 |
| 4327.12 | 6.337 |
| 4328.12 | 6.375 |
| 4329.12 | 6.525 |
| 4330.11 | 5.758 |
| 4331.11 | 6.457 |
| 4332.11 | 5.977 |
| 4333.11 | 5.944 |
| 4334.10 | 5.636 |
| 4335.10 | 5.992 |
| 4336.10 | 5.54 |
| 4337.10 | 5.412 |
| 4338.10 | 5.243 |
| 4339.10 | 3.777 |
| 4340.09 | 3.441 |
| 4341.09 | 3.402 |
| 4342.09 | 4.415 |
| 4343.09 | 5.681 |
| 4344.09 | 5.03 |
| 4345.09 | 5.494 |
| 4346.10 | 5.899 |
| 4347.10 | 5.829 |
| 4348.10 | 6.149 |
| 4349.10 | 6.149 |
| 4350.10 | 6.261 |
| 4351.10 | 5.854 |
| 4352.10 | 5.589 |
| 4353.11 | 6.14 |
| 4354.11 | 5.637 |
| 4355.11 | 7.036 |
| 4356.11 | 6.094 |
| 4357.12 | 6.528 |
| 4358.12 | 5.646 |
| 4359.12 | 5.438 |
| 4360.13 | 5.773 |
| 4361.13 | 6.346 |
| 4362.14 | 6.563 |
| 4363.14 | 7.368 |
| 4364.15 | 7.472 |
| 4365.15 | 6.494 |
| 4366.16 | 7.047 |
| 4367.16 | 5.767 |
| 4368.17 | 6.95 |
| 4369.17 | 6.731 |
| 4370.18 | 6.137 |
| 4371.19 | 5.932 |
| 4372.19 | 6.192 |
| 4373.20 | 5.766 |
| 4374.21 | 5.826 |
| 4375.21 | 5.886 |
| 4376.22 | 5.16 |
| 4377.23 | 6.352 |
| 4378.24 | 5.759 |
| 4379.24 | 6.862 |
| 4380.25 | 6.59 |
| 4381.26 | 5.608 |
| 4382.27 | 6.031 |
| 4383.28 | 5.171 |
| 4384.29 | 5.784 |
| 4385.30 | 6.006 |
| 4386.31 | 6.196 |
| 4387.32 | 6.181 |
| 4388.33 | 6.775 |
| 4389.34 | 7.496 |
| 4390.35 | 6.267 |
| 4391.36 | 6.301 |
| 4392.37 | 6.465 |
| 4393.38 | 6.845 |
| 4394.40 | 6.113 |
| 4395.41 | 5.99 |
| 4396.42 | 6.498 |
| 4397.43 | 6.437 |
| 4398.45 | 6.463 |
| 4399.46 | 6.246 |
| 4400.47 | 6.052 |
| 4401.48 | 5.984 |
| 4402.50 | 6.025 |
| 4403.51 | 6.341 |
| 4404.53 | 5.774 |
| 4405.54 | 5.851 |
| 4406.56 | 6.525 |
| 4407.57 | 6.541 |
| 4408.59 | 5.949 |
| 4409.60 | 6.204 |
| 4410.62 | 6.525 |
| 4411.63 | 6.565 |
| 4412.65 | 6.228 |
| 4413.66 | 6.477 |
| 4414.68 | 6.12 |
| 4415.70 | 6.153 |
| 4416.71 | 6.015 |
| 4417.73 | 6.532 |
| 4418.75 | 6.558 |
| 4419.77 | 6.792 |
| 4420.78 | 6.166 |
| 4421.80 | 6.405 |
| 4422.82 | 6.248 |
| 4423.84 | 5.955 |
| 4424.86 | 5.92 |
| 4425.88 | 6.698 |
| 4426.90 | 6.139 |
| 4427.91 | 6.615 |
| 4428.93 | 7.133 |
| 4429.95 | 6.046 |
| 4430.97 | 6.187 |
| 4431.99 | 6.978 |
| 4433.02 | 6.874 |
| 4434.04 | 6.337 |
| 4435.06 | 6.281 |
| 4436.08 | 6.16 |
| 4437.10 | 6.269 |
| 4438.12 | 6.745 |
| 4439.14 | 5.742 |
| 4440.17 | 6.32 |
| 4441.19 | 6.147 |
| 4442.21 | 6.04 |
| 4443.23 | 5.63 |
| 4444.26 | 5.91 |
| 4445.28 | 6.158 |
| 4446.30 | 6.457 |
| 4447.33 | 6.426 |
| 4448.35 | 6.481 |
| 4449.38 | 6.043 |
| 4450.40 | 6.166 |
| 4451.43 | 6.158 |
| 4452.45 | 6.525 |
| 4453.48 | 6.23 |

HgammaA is 2.91 angstroms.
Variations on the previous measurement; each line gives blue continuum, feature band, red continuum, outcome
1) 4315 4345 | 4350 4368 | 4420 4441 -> -0.97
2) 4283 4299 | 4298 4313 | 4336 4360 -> -0.19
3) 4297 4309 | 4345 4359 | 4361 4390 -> 0.44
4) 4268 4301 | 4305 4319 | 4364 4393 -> -0.20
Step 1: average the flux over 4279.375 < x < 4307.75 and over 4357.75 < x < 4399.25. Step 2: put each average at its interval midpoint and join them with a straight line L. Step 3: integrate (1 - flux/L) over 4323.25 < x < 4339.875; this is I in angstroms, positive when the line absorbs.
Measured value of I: 1.2 angstroms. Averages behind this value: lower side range 6.2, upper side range 6.26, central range 5.77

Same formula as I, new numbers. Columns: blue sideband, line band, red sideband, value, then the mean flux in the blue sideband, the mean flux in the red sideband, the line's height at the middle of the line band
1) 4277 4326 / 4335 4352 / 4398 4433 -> 2.81 angstroms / 6.29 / 6.31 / 6.3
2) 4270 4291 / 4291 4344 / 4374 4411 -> 2.55 angstroms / 6.32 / 6.19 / 6.28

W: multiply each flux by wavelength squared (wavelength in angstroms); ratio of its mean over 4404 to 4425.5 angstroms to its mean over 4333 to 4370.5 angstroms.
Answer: 1.10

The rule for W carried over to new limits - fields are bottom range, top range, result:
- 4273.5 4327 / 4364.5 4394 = 1.03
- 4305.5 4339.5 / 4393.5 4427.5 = 1.07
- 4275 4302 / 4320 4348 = 0.92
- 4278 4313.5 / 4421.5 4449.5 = 1.08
